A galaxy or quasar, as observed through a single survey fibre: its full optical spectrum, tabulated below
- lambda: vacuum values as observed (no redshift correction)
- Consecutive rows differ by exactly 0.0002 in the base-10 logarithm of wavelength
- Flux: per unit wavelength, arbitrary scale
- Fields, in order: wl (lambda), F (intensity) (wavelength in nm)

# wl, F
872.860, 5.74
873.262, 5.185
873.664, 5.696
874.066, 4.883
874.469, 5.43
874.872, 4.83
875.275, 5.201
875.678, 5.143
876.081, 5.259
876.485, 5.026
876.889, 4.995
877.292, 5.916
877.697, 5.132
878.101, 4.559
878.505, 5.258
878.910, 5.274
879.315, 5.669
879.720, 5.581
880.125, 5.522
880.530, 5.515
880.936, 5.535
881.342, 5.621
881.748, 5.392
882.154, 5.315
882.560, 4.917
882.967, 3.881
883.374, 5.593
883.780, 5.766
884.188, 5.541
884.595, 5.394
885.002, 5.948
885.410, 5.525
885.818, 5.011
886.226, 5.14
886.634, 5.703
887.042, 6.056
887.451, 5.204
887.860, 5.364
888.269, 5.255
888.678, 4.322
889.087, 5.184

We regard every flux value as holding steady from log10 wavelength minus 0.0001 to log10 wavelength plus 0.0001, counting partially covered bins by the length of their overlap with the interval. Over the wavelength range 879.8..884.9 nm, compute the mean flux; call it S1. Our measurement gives 5.35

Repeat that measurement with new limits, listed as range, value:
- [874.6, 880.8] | 5.26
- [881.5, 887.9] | 5.36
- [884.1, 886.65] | 5.45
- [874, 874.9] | 5.11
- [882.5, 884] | 5.05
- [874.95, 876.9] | 5.12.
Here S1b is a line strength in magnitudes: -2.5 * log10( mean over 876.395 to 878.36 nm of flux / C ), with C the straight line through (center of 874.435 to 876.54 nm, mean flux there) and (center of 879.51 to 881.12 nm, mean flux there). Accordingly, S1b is 0.032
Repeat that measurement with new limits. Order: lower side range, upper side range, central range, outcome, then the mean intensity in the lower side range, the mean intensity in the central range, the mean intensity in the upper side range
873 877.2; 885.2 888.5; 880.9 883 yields 0.03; 5.19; 5.18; 5.4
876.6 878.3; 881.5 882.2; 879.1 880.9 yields -0.06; 5.15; 5.57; 5.38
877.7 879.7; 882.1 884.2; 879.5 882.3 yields -0.07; 5.22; 5.5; 5.12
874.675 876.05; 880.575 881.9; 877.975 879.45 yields 0.03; 5.09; 5.2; 5.52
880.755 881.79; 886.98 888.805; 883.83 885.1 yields -0.05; 5.53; 5.62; 5.21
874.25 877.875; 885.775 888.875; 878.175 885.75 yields -0.03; 5.21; 5.38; 5.27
